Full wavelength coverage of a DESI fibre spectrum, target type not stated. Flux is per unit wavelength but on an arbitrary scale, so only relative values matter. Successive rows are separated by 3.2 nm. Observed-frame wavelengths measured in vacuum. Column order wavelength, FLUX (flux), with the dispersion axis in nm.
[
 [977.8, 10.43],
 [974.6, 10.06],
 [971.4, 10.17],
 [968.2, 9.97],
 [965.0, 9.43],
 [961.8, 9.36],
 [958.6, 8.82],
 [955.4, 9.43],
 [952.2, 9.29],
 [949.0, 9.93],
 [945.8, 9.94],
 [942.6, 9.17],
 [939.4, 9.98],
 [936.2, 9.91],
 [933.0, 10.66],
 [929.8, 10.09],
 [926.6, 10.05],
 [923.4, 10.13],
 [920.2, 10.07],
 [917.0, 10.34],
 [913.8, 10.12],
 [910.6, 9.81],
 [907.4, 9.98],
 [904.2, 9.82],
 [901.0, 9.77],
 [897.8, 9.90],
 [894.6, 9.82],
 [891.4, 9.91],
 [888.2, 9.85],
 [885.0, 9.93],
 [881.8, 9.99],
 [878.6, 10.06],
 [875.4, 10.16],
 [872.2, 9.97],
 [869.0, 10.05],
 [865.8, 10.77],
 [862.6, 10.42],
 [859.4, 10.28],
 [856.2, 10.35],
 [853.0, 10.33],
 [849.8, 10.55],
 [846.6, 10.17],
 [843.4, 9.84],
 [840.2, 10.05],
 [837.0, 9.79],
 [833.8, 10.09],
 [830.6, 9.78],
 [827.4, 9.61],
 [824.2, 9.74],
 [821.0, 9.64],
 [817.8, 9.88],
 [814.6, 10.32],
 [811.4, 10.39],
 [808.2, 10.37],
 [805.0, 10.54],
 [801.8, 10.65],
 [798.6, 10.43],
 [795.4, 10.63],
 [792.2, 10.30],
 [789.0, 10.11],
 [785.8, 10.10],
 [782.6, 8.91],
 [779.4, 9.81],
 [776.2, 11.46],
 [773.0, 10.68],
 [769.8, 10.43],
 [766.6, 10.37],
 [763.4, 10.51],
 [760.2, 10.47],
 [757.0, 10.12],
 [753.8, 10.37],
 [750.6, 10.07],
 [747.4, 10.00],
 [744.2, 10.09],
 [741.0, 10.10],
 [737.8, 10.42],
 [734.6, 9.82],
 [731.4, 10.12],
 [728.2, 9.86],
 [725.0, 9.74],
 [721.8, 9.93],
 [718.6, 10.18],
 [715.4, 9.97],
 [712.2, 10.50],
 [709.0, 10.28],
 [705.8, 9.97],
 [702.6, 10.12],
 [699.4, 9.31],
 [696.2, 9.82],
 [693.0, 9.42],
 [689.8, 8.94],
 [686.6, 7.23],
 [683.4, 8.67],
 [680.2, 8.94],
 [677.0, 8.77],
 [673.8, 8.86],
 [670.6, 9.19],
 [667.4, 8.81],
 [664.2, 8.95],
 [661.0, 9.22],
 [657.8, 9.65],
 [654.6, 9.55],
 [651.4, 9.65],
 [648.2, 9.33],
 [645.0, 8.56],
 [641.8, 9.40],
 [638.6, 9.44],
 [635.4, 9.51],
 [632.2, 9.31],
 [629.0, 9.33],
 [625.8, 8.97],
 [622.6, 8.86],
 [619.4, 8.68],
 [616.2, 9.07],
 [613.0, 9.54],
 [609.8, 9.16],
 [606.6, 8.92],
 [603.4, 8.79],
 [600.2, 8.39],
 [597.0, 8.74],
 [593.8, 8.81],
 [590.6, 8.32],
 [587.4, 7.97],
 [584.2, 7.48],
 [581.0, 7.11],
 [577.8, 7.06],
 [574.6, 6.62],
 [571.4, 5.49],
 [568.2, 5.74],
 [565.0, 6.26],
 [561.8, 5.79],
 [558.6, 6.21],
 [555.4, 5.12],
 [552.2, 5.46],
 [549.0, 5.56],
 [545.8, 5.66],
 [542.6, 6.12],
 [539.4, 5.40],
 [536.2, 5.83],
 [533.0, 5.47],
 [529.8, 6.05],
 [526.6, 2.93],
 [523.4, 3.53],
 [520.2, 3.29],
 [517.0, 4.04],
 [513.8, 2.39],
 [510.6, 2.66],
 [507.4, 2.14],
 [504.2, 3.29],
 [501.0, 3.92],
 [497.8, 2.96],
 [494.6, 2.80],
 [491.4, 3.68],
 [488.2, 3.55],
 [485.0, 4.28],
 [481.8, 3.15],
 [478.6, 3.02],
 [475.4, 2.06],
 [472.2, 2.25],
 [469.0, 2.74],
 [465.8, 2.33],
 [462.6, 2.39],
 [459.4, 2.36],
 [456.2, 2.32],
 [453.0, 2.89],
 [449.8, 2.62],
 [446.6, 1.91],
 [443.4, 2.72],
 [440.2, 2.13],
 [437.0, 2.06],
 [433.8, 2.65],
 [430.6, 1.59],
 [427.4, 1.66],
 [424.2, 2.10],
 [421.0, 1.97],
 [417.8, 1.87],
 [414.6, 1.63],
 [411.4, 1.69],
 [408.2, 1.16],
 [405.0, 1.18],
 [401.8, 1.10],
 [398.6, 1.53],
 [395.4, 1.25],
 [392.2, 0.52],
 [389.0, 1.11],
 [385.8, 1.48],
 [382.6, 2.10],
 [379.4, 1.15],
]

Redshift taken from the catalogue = 0.326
